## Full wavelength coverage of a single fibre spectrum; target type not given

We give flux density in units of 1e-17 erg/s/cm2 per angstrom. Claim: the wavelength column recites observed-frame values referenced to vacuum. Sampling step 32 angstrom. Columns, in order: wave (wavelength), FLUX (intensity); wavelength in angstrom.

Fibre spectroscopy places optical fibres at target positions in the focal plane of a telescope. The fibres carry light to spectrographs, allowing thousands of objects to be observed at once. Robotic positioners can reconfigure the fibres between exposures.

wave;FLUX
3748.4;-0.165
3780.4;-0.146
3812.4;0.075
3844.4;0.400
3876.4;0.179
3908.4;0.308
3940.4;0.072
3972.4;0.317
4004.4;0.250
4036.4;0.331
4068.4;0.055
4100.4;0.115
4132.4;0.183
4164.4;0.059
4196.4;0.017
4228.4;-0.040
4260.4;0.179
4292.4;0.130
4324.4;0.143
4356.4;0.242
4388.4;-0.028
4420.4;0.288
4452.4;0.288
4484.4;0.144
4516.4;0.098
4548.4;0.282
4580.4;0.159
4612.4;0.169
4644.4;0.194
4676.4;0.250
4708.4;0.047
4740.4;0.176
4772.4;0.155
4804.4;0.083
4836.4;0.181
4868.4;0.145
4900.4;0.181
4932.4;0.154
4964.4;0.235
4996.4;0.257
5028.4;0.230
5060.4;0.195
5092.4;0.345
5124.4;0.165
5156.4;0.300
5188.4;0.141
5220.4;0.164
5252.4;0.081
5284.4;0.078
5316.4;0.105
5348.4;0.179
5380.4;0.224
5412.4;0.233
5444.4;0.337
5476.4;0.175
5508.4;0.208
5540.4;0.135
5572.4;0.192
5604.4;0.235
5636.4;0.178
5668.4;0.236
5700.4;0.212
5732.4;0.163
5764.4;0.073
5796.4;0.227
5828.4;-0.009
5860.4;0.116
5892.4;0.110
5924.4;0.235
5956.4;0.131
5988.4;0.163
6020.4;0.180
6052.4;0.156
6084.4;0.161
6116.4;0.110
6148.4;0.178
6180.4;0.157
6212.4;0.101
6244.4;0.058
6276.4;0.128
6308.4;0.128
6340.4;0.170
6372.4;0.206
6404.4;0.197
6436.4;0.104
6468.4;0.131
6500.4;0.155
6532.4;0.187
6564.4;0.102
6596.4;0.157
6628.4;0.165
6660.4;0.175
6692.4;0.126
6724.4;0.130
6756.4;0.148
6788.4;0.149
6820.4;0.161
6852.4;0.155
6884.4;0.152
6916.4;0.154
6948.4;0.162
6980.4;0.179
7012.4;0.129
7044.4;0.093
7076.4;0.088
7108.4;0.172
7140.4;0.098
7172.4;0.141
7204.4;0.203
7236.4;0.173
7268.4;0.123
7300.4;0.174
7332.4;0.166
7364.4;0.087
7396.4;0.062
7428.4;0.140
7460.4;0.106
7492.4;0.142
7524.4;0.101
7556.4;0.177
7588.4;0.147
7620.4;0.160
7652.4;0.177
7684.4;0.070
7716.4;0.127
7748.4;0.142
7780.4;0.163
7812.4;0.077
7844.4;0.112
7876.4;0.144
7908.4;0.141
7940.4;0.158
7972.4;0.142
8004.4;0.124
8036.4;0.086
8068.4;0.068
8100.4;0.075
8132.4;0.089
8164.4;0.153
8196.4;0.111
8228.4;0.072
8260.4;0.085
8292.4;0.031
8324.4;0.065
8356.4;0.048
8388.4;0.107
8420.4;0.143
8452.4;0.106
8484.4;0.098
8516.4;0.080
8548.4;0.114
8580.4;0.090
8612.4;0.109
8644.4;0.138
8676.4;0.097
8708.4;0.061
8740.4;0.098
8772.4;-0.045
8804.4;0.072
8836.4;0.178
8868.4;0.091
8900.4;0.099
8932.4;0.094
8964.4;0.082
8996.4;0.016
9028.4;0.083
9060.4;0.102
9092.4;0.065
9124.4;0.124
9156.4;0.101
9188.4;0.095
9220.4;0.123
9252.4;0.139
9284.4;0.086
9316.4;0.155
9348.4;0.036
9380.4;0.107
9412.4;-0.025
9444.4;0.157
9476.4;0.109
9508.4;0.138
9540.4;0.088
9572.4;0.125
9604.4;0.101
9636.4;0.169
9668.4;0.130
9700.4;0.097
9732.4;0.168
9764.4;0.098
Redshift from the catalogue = 0.184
